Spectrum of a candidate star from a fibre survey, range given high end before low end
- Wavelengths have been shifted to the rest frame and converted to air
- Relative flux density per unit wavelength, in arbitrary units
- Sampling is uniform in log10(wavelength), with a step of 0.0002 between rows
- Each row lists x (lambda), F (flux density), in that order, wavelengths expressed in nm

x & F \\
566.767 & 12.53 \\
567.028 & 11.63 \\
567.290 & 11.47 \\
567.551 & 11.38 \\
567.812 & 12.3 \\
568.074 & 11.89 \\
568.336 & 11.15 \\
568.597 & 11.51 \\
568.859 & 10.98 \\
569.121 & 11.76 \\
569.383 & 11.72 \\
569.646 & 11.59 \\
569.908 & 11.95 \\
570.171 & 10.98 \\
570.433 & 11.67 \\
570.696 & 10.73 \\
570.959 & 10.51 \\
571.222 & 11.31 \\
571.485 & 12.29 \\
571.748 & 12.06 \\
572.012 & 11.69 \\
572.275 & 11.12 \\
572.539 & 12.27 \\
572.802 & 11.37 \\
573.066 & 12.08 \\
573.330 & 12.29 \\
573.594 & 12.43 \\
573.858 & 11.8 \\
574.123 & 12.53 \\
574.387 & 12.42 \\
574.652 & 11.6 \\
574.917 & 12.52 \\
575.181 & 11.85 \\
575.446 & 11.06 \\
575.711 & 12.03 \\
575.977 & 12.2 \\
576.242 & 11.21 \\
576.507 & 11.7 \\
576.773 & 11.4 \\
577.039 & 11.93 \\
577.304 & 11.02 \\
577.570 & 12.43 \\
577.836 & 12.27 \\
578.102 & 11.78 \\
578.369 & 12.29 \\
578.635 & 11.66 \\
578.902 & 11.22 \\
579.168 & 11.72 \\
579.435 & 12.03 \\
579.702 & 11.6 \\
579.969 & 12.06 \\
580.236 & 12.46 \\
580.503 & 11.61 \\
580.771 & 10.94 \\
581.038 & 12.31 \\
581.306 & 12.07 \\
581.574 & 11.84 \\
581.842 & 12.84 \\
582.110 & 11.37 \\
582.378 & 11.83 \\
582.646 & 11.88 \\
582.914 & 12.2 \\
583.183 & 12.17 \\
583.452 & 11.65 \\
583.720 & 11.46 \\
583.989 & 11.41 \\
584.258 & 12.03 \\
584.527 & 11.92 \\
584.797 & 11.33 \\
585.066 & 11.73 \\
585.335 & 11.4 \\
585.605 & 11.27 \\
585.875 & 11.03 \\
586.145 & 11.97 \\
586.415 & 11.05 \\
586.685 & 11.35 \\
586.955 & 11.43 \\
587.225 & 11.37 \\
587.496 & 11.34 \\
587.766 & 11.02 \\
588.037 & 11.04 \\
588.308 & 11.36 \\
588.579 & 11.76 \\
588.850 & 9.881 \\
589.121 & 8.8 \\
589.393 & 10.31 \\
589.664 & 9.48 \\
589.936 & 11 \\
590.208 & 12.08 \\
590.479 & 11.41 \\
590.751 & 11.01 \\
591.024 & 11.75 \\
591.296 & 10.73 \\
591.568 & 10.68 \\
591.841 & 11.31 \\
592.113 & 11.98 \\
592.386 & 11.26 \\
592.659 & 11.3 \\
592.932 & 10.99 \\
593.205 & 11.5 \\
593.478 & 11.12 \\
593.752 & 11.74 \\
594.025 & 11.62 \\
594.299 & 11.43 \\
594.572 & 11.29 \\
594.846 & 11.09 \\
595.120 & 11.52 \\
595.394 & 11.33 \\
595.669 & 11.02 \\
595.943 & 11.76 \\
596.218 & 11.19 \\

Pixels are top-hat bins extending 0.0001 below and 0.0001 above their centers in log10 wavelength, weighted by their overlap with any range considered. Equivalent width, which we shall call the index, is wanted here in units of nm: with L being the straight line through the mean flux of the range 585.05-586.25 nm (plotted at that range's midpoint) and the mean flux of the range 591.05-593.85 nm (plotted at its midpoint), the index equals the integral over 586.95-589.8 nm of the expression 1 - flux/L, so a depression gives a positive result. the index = 0.18 nm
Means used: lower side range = 11.4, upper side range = 11.3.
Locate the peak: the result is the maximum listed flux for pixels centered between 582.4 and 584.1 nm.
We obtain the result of 12.2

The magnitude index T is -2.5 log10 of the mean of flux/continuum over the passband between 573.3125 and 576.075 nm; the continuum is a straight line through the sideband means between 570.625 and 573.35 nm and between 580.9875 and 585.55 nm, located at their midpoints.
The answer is -0.036 mag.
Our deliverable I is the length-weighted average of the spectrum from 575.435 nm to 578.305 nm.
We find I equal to 11.8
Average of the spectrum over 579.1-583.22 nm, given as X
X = 11.9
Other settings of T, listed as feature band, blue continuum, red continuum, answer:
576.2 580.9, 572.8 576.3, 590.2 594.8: 0.01 mag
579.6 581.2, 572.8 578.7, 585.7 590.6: -0.02 mag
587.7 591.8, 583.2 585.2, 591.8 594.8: 0.07 mag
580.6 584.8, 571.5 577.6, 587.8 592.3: -0.04 mag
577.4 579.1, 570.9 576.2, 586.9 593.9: -0.02 mag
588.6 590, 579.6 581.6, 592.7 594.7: 0.16 mag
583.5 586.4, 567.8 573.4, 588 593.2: -0.04 mag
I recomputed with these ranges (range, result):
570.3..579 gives 11.8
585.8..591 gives 11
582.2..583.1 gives 12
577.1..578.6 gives 11.9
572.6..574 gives 12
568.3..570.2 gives 11.5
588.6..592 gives 10.7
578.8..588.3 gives 11.7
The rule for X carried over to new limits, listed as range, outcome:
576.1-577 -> 11.5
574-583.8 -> 11.9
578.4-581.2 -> 11.8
